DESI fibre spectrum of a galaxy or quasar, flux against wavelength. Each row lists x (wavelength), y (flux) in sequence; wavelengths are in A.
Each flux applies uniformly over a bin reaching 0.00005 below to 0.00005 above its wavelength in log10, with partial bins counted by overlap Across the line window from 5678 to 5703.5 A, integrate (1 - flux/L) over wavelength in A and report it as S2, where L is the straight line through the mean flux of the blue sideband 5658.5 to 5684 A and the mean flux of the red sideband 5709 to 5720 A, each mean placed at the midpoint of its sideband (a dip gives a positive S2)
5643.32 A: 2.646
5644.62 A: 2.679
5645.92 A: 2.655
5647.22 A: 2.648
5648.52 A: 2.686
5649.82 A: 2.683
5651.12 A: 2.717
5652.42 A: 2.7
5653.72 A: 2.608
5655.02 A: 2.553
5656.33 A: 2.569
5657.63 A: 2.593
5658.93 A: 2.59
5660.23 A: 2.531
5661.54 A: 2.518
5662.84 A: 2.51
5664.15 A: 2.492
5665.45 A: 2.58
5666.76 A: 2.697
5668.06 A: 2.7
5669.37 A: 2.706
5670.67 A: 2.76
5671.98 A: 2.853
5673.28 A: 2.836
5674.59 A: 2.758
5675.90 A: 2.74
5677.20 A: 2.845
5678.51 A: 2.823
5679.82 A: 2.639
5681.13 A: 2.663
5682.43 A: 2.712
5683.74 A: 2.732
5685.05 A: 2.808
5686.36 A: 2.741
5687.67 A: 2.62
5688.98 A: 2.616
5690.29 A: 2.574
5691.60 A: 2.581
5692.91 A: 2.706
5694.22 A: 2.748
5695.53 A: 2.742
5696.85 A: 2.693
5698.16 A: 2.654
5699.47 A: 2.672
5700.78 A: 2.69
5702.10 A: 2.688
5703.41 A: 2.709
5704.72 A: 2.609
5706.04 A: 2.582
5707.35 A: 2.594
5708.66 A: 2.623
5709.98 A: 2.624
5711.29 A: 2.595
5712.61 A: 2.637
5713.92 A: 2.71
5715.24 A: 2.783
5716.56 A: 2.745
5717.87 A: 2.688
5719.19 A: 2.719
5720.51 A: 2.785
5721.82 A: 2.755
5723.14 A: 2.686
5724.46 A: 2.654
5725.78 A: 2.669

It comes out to -0.04 A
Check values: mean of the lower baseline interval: 2.68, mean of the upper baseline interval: 2.69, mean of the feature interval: 2.69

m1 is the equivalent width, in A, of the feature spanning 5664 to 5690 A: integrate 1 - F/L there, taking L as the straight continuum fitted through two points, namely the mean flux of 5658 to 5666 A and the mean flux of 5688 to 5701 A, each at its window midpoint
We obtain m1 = -1.21 A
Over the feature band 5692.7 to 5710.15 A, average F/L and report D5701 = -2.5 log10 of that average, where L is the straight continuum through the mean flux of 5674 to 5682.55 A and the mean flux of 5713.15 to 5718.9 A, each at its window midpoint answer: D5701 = 0.03 mag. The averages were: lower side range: 2.74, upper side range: 2.73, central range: 2.67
